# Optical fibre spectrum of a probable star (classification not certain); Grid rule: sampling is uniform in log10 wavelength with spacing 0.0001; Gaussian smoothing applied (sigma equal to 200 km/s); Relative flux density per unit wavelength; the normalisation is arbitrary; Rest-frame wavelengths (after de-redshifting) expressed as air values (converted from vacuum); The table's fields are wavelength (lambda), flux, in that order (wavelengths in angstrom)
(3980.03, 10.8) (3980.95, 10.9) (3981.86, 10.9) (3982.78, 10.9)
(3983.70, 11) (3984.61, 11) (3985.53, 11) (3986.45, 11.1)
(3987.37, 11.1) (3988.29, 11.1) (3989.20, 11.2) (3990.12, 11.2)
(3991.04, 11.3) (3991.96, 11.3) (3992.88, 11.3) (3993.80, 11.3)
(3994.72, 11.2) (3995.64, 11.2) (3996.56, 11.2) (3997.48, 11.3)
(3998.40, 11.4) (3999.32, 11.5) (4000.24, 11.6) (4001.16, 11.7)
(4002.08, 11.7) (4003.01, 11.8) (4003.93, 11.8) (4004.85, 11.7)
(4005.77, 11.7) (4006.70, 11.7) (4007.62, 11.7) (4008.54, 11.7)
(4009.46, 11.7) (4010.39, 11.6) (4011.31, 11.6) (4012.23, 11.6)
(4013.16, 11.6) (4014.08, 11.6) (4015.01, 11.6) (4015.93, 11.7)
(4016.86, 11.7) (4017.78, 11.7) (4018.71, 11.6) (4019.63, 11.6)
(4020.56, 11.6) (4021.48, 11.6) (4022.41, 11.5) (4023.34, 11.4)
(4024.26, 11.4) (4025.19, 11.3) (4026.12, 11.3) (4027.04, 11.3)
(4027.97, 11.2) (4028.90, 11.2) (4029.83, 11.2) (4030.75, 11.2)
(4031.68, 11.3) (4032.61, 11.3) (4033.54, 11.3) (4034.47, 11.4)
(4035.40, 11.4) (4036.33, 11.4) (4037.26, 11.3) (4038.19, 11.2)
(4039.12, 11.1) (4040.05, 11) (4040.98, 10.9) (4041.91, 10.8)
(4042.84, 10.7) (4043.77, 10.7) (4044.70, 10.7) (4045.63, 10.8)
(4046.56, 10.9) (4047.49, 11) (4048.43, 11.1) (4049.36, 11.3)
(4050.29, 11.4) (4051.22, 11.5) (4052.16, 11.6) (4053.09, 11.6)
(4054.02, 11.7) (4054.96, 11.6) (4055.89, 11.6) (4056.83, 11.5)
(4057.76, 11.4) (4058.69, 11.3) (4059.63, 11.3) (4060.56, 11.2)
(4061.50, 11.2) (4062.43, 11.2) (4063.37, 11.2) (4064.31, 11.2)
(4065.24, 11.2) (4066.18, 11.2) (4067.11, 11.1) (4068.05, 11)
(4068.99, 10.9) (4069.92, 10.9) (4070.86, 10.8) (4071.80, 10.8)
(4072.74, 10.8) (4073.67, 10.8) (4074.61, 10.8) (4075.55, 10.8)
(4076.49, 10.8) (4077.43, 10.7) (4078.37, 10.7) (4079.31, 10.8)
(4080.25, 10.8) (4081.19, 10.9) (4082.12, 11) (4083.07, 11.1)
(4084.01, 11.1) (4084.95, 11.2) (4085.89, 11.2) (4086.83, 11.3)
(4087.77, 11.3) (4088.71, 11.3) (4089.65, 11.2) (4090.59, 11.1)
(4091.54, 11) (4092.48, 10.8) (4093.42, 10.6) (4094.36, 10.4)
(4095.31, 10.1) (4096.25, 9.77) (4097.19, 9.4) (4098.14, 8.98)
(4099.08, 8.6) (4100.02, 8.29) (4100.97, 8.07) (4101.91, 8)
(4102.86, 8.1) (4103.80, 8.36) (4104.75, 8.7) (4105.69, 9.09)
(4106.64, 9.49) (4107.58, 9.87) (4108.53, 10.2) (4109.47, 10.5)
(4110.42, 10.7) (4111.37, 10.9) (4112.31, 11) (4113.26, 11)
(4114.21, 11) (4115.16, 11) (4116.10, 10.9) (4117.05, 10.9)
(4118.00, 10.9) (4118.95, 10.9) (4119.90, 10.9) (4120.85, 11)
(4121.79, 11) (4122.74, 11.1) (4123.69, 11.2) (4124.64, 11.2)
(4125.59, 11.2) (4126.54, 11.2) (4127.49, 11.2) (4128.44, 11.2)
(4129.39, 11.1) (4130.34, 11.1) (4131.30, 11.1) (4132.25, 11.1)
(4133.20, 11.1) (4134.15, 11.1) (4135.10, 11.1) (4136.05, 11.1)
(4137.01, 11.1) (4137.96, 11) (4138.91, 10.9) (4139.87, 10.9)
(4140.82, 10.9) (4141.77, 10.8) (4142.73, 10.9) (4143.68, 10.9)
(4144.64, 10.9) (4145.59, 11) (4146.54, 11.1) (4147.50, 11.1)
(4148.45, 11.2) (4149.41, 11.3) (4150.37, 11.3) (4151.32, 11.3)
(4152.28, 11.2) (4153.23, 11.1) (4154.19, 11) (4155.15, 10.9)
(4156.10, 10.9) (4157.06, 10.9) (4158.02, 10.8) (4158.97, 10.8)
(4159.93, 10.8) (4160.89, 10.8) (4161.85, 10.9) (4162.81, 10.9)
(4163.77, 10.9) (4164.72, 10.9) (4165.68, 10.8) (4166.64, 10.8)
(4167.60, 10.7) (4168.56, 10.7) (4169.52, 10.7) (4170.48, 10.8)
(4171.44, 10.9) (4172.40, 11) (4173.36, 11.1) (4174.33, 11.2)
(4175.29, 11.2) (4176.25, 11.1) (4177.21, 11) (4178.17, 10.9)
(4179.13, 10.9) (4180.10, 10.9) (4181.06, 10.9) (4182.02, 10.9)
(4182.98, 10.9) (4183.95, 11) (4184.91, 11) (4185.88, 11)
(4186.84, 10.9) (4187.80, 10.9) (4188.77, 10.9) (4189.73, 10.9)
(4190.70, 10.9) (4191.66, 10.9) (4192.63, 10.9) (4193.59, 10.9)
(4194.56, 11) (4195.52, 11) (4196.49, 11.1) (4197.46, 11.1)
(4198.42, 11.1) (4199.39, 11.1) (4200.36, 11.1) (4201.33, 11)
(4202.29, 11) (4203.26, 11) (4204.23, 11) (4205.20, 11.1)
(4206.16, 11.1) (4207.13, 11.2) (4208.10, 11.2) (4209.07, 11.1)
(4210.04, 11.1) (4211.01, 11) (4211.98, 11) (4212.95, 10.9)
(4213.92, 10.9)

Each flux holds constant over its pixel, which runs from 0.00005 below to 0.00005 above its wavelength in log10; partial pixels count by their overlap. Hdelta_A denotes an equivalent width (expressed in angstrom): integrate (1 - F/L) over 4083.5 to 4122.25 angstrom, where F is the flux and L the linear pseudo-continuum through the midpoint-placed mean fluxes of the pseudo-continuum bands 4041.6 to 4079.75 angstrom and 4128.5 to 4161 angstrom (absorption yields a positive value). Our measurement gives 2.8 angstrom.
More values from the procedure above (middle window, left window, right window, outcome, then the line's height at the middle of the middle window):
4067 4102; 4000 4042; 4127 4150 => 2.2 angstrom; 11.2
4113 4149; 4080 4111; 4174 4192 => -2.1 angstrom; 10.4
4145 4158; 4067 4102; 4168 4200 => -0.3 angstrom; 10.8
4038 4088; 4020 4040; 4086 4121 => -1.4 angstrom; 10.8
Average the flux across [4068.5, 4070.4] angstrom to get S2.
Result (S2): 10.9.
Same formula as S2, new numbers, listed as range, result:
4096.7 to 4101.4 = 8.68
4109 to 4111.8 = 10.7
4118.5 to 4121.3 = 10.9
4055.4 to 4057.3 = 11.6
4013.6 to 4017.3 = 11.6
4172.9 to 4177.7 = 11.1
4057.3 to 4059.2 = 11.3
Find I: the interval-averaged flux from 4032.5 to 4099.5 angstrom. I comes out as 11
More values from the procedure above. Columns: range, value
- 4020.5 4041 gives 11.3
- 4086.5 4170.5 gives 10.6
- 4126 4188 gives 11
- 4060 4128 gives 10.6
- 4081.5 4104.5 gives 10.1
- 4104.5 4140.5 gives 10.8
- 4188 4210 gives 11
